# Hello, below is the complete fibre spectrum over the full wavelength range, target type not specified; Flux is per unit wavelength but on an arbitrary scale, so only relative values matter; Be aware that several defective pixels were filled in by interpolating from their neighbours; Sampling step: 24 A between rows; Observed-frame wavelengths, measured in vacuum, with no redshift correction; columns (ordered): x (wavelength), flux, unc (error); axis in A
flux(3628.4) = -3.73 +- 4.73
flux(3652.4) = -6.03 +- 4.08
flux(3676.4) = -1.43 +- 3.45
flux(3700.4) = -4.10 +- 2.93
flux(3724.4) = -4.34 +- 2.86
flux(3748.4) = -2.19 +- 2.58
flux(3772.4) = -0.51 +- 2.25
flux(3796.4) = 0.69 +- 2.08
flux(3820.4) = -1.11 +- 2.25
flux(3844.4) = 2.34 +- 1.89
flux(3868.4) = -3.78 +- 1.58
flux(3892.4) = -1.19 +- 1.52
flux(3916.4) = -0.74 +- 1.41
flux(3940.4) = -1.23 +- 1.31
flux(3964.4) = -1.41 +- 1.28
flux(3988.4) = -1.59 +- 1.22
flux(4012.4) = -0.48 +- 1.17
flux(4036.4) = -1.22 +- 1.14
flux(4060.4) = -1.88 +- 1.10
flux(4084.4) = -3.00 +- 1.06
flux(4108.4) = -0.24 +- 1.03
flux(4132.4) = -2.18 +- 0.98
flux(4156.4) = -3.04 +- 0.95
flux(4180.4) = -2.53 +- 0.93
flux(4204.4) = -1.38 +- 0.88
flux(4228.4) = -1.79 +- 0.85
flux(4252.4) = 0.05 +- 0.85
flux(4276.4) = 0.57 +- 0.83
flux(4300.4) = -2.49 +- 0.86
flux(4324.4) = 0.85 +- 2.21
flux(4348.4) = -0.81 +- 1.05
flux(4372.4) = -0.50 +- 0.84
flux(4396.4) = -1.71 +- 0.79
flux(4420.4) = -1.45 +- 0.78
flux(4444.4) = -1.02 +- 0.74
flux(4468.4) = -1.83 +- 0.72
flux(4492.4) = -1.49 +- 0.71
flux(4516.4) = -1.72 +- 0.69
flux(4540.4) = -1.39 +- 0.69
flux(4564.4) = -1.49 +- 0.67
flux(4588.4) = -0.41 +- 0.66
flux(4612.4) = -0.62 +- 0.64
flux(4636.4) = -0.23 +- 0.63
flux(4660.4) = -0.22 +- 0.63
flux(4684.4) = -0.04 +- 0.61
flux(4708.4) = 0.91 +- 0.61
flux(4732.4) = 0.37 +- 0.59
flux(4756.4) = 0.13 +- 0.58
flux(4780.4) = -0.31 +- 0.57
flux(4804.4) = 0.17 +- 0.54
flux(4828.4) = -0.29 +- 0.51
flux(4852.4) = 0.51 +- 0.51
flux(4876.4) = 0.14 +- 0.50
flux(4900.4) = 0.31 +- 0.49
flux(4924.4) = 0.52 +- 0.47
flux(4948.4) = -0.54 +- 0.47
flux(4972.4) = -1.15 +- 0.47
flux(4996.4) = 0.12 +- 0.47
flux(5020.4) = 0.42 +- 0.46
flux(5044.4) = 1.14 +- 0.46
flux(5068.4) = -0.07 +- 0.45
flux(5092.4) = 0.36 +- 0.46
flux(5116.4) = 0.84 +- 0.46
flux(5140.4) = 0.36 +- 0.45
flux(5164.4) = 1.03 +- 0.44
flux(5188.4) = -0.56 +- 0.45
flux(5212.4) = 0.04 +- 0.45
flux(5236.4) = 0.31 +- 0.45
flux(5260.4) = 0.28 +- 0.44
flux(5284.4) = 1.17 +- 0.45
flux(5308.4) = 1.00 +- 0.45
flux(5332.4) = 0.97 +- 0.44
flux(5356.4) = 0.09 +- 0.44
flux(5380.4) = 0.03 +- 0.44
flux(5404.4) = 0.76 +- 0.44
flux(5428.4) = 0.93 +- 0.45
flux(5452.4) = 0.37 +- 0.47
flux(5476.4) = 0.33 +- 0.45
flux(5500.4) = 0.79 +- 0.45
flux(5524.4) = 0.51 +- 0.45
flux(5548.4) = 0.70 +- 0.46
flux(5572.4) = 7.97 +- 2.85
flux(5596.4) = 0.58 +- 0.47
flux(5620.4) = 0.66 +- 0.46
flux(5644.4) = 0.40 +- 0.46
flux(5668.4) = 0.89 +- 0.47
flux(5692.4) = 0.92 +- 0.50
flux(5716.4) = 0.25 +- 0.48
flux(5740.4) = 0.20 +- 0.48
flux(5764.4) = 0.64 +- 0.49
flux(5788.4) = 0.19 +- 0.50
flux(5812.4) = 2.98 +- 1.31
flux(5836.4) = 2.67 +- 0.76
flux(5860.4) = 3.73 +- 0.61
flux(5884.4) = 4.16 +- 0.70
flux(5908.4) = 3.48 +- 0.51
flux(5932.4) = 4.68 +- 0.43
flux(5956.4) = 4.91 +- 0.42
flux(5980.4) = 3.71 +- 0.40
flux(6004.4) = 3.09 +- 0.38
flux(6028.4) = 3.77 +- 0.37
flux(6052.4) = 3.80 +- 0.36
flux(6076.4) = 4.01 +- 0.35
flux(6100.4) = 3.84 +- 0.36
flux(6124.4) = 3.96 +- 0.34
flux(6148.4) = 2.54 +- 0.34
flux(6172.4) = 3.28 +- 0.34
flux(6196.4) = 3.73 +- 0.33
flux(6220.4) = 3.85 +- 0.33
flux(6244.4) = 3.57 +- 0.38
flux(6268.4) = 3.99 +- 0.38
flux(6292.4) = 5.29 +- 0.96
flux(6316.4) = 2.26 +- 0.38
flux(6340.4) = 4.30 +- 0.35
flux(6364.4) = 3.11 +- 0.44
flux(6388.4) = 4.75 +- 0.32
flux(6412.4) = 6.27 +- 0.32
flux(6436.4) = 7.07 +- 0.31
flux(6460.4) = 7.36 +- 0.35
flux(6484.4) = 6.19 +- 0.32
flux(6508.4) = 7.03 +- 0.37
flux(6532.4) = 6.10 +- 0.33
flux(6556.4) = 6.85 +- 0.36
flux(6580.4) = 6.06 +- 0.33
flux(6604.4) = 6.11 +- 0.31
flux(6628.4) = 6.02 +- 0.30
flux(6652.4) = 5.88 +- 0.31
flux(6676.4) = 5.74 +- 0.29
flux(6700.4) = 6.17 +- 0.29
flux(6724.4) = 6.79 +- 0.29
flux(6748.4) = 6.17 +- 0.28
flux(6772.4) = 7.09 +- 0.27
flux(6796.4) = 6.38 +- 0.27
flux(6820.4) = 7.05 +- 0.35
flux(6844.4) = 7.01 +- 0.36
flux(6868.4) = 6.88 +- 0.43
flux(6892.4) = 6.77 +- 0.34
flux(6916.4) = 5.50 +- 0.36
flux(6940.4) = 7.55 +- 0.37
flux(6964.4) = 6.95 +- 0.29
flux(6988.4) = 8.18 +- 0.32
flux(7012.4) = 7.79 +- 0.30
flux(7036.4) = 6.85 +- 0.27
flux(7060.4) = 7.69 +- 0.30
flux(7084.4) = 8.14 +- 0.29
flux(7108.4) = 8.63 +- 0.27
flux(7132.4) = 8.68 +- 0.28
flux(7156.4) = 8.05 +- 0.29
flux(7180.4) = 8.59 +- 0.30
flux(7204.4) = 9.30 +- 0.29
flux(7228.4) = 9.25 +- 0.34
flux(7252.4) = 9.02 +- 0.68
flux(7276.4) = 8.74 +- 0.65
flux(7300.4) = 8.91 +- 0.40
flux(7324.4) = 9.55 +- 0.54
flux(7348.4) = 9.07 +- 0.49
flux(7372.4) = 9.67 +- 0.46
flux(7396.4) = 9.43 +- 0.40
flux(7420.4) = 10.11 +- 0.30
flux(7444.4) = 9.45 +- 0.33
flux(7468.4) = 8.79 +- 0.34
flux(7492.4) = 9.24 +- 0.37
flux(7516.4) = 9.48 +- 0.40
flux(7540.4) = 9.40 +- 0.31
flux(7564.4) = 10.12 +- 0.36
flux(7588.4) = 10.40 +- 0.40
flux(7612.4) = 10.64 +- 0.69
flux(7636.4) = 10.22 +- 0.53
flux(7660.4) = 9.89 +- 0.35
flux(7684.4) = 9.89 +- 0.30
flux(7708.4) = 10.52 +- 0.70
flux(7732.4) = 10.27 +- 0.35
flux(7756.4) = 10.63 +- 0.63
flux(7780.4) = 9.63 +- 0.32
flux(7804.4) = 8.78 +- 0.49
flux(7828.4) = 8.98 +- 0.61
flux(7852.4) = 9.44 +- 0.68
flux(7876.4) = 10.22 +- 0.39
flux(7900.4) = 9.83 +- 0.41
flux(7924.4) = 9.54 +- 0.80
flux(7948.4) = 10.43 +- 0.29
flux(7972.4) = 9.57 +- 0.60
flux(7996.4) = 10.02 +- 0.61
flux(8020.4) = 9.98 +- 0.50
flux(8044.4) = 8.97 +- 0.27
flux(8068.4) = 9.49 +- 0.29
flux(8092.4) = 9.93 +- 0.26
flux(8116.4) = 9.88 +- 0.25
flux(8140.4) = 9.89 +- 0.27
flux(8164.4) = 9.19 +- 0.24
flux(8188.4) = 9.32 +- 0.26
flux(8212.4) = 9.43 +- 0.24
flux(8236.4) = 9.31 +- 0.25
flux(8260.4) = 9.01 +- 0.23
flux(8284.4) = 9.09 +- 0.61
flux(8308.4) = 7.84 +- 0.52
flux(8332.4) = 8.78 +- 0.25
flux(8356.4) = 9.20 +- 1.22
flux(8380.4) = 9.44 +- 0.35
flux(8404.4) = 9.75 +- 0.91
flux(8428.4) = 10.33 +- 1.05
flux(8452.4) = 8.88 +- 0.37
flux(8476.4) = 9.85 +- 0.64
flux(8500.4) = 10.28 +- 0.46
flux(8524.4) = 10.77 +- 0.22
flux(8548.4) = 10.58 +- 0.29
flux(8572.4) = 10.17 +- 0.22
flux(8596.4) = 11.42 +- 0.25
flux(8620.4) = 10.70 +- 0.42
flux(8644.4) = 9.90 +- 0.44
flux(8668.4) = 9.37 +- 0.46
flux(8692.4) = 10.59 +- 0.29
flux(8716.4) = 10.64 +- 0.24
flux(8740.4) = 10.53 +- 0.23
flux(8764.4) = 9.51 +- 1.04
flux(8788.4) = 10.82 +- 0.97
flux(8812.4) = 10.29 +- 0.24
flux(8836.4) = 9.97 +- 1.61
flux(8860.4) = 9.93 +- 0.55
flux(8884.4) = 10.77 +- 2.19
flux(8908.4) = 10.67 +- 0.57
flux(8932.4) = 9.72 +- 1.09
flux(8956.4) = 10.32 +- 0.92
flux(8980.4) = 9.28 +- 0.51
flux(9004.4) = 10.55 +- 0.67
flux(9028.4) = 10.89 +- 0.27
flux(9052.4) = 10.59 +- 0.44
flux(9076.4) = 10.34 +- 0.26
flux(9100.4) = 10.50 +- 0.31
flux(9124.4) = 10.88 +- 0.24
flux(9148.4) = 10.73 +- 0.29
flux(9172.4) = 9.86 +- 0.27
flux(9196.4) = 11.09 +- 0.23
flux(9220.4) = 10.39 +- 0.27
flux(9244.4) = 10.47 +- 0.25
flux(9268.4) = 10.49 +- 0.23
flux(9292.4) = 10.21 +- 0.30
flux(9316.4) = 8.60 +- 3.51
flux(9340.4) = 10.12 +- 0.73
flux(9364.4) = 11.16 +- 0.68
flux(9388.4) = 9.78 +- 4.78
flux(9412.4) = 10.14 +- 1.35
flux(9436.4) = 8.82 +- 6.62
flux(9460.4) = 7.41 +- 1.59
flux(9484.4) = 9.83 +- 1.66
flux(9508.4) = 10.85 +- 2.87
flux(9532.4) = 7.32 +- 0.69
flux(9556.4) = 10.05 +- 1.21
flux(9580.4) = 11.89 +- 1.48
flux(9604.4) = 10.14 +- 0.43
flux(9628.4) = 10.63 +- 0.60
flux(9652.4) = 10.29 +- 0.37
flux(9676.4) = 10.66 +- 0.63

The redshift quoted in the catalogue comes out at 0.605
